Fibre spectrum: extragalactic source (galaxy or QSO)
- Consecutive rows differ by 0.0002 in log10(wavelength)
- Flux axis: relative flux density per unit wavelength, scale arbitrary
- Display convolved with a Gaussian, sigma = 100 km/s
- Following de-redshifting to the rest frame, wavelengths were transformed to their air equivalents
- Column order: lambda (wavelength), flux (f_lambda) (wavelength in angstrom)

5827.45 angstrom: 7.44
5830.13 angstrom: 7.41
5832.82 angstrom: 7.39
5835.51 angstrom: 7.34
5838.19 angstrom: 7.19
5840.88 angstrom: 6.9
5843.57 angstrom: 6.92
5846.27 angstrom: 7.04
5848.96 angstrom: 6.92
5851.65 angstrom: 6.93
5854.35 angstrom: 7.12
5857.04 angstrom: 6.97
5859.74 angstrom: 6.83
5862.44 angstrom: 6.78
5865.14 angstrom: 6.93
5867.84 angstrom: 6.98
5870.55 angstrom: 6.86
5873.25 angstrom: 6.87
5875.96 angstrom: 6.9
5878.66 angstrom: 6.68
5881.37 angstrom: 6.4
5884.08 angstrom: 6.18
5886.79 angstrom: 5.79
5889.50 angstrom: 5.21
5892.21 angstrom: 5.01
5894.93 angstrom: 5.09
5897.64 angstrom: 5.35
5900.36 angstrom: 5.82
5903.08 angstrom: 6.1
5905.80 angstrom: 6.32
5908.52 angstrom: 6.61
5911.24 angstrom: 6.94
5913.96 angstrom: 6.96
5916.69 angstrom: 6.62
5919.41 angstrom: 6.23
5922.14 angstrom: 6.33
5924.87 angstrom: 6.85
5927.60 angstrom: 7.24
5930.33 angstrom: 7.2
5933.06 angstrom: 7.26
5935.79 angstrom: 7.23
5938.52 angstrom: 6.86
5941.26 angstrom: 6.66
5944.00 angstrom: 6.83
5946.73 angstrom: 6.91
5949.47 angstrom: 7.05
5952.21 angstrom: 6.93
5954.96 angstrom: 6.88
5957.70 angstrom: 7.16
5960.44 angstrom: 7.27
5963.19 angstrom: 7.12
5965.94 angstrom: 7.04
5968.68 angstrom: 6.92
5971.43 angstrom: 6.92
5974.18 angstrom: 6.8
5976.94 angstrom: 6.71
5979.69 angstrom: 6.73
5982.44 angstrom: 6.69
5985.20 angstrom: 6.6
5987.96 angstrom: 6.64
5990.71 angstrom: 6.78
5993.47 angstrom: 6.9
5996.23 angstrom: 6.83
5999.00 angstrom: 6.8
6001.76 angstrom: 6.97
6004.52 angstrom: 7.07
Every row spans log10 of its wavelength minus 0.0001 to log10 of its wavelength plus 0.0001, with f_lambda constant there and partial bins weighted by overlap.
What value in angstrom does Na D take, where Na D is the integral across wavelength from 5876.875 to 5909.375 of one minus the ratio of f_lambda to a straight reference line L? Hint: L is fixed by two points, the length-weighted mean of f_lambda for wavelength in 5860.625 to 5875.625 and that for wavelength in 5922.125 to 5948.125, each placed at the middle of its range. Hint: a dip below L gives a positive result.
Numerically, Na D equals 4.8 angstrom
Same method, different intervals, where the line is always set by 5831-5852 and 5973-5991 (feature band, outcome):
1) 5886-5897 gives 2.69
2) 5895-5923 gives 2.56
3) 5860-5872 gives 0.24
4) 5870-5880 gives 0.25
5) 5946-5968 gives -0.89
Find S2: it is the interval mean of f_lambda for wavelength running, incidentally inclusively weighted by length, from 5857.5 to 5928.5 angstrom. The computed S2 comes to 6.38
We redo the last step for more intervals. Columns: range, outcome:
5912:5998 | 6.88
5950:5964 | 7.07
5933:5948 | 6.94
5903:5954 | 6.81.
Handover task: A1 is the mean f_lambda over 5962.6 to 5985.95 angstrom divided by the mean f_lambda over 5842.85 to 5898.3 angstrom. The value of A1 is 1.06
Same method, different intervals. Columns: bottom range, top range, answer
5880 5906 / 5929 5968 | 1.23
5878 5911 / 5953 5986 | 1.17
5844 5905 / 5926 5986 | 1.09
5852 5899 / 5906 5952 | 1.08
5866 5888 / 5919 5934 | 1.04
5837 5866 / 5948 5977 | 1.01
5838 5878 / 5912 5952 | 0.99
